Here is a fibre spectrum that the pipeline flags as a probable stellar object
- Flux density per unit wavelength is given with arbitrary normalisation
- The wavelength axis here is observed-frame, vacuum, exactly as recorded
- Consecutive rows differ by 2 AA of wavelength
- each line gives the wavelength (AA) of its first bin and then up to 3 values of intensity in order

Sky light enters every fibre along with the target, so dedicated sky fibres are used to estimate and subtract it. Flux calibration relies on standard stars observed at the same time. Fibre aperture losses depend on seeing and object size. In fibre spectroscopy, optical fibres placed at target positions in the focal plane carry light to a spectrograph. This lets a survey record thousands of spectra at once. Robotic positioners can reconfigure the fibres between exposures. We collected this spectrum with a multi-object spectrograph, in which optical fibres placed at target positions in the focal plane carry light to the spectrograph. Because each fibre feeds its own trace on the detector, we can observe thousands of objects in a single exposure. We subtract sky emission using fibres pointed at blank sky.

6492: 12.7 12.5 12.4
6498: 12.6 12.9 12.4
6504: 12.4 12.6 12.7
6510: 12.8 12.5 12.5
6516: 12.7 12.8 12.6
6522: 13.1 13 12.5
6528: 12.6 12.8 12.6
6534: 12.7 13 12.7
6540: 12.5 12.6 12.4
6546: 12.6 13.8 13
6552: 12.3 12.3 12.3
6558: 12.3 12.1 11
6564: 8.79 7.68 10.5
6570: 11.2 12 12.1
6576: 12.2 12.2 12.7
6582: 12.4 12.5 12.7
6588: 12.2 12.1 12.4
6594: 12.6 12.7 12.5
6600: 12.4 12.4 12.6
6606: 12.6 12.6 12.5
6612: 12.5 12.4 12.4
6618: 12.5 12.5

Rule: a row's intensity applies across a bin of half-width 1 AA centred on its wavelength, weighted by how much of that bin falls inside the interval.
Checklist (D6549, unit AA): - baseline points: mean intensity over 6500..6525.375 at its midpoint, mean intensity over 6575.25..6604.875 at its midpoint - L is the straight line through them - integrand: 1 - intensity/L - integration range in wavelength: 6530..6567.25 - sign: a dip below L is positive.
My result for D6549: 1.6 AA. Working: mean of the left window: 12.7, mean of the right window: 12.4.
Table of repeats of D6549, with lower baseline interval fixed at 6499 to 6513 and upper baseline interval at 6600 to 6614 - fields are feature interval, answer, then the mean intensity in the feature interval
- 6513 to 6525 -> -0.2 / 12.8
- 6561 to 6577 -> 2.4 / 10.7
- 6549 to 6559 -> 0.1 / 12.4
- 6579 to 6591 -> 0.1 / 12.4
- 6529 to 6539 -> -0.1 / 12.8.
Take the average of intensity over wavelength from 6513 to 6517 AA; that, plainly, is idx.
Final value 12.6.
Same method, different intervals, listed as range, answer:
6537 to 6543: 12.6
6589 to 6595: 12.4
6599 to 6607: 12.5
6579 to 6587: 12.6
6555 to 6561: 12.2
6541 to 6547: 12.5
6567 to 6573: 11.2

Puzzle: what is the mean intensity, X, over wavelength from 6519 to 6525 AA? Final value 12.9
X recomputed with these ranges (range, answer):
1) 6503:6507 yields 12.5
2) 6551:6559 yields 12.3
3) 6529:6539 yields 12.8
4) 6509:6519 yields 12.7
